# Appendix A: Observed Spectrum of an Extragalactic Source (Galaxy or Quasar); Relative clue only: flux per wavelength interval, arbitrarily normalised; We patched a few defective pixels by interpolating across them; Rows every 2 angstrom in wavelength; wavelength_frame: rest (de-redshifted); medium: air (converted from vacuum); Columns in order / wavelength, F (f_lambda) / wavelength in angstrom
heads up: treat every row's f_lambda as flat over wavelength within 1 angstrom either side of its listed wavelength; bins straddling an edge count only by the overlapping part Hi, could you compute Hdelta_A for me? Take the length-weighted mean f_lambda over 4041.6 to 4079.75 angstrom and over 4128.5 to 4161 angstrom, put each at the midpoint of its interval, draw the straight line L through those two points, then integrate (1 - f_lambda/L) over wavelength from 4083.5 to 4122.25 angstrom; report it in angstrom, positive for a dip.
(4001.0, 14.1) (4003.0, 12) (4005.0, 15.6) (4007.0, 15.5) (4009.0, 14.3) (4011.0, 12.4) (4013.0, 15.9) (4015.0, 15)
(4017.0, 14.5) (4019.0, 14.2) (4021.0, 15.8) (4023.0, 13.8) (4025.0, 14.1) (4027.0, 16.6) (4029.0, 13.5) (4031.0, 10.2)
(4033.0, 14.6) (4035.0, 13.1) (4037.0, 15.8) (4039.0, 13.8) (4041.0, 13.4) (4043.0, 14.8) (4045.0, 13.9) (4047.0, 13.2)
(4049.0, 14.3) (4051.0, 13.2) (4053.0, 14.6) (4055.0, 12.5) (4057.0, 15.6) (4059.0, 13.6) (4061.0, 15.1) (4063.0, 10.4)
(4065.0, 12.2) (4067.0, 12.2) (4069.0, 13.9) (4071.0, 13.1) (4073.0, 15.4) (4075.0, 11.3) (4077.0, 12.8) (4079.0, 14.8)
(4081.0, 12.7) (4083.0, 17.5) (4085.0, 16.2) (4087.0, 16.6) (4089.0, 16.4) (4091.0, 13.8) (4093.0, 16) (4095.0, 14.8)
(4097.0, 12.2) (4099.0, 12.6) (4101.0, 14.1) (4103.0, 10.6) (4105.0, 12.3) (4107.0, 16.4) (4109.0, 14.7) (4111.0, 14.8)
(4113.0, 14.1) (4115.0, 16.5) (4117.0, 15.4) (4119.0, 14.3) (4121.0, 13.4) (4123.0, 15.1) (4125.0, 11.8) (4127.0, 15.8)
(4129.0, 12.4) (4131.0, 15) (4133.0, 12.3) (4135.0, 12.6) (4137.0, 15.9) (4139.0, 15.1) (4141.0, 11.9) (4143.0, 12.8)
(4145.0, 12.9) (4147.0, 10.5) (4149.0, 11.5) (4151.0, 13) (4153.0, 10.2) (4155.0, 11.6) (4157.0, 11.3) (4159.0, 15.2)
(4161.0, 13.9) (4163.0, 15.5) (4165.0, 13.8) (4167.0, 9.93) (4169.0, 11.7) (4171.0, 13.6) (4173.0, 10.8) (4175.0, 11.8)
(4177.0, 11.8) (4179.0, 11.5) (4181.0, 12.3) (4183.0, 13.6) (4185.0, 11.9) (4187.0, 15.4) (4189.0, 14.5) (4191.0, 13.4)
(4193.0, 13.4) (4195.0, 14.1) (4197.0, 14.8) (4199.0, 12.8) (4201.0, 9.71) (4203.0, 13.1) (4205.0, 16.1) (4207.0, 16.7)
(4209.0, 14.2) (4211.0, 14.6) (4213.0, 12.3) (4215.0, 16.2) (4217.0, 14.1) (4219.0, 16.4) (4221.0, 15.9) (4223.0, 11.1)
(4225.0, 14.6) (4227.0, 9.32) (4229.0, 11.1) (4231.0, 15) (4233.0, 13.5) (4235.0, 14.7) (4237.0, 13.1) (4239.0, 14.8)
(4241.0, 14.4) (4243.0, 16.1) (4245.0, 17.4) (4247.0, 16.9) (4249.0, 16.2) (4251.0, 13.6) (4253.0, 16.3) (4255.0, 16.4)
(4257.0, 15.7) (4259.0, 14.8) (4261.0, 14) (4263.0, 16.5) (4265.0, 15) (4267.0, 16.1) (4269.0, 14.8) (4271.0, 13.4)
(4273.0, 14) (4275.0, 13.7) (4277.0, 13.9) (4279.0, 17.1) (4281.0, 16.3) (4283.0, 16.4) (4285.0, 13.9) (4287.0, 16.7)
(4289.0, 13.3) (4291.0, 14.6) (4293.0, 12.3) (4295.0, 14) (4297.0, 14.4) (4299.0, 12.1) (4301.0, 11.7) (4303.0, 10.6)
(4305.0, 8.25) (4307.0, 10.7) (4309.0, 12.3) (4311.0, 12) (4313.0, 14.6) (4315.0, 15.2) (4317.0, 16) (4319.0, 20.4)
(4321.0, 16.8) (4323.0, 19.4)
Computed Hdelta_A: -4.0 angstrom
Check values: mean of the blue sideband 13.5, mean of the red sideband 12.8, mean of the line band 14.5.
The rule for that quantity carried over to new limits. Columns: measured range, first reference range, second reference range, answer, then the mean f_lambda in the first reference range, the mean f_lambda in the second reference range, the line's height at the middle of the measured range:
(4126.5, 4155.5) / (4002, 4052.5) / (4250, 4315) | 2.5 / 14.1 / 14.1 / 14.1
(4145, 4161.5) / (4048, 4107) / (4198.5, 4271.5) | 2.4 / 13.9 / 14.5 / 14.2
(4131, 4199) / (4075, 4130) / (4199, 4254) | 6.8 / 14.3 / 14.3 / 14.3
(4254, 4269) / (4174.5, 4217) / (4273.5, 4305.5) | -1.9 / 13.6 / 13.8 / 13.7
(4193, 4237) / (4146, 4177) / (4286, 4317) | -4.5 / 12.3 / 13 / 12.5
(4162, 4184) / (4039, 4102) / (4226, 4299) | 3.0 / 14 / 14.7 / 14.3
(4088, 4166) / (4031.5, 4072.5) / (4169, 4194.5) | -2.9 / 13.6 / 12.8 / 13.2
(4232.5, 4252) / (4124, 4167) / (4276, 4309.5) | -2.6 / 13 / 13.5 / 13.3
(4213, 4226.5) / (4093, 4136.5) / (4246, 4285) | 0.5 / 13.9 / 15.3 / 14.9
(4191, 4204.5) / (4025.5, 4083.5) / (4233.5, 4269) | 1.6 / 13.7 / 15.4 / 14.9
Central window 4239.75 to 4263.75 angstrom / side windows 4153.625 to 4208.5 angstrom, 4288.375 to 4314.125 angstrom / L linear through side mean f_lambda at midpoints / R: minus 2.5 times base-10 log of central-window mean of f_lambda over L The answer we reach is -0.23 mag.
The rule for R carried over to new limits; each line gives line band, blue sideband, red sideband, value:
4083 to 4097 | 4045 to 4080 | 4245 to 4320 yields -0.15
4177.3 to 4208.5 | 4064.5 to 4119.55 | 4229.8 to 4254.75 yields 0.10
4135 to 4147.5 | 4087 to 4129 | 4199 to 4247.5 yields 0.08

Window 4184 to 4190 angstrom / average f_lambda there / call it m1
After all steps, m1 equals 13.9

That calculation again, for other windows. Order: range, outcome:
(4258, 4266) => 15.1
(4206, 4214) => 14.4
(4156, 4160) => 13.2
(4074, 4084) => 13.8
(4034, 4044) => 14.2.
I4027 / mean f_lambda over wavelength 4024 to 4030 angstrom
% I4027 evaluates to 14.7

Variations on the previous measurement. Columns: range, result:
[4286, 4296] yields 14.2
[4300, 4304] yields 11.1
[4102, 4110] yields 13.5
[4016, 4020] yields 14.3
